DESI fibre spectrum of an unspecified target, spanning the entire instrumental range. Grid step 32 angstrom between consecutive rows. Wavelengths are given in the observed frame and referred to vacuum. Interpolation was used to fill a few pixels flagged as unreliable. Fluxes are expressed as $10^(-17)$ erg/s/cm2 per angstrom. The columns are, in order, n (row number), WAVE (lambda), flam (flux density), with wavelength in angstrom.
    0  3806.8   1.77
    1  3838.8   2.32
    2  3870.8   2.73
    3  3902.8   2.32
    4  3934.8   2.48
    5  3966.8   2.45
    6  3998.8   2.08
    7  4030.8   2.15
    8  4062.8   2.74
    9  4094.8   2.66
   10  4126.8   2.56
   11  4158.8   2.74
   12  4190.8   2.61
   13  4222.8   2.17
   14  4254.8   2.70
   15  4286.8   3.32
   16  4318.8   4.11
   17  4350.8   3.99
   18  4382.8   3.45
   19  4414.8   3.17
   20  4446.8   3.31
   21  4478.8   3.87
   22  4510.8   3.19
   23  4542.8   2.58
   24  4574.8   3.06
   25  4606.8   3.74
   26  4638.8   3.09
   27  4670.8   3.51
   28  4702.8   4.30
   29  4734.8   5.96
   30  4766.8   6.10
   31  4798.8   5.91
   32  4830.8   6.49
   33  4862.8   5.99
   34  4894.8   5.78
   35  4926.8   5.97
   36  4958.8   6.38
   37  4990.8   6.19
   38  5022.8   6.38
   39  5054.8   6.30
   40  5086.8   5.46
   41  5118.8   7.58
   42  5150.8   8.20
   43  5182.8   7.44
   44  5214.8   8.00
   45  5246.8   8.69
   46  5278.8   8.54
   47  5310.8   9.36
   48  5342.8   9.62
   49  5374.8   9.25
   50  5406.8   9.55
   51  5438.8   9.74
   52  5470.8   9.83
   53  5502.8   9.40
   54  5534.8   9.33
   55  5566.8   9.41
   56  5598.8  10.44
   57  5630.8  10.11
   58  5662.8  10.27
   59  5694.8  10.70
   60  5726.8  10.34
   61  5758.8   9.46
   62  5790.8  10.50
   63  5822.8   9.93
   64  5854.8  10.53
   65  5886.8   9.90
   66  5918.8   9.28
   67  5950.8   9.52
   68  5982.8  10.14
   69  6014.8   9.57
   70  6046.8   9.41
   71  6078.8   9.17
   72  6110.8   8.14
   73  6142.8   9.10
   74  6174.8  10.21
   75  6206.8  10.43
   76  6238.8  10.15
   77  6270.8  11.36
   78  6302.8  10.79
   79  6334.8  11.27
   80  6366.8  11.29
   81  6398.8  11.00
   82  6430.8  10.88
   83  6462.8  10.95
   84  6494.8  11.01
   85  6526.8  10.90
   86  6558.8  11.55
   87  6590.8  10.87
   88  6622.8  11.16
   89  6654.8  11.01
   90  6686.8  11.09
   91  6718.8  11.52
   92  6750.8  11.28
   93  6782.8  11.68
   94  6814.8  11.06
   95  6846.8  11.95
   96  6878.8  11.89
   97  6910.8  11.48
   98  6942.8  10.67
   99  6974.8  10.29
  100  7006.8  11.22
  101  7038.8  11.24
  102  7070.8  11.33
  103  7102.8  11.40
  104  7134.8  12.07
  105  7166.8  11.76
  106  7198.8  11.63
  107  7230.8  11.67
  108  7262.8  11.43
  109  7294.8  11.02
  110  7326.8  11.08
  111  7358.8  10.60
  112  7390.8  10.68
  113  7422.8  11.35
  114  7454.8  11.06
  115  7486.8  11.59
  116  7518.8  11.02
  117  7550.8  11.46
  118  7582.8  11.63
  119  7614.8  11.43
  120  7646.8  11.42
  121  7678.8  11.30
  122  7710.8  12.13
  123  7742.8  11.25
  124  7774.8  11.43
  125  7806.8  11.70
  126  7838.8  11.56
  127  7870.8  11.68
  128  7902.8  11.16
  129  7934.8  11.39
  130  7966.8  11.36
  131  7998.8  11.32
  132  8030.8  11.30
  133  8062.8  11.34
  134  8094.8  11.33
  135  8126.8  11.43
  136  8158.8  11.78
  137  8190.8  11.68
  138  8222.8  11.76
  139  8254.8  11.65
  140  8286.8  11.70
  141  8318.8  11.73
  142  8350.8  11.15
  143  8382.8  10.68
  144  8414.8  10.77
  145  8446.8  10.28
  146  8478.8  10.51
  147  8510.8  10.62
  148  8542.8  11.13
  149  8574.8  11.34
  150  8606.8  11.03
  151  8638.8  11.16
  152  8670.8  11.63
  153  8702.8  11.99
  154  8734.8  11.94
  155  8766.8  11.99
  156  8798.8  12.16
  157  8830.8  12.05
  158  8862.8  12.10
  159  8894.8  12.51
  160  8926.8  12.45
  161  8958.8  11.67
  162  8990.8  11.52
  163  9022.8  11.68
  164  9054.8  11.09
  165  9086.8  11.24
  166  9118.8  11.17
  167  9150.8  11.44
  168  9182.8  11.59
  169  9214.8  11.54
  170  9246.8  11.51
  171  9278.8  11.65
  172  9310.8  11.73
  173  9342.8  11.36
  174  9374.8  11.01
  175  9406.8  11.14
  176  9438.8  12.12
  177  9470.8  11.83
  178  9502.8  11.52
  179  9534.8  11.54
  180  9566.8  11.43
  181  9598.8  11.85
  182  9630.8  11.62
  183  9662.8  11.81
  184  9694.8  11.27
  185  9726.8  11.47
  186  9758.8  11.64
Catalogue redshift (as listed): 0.18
